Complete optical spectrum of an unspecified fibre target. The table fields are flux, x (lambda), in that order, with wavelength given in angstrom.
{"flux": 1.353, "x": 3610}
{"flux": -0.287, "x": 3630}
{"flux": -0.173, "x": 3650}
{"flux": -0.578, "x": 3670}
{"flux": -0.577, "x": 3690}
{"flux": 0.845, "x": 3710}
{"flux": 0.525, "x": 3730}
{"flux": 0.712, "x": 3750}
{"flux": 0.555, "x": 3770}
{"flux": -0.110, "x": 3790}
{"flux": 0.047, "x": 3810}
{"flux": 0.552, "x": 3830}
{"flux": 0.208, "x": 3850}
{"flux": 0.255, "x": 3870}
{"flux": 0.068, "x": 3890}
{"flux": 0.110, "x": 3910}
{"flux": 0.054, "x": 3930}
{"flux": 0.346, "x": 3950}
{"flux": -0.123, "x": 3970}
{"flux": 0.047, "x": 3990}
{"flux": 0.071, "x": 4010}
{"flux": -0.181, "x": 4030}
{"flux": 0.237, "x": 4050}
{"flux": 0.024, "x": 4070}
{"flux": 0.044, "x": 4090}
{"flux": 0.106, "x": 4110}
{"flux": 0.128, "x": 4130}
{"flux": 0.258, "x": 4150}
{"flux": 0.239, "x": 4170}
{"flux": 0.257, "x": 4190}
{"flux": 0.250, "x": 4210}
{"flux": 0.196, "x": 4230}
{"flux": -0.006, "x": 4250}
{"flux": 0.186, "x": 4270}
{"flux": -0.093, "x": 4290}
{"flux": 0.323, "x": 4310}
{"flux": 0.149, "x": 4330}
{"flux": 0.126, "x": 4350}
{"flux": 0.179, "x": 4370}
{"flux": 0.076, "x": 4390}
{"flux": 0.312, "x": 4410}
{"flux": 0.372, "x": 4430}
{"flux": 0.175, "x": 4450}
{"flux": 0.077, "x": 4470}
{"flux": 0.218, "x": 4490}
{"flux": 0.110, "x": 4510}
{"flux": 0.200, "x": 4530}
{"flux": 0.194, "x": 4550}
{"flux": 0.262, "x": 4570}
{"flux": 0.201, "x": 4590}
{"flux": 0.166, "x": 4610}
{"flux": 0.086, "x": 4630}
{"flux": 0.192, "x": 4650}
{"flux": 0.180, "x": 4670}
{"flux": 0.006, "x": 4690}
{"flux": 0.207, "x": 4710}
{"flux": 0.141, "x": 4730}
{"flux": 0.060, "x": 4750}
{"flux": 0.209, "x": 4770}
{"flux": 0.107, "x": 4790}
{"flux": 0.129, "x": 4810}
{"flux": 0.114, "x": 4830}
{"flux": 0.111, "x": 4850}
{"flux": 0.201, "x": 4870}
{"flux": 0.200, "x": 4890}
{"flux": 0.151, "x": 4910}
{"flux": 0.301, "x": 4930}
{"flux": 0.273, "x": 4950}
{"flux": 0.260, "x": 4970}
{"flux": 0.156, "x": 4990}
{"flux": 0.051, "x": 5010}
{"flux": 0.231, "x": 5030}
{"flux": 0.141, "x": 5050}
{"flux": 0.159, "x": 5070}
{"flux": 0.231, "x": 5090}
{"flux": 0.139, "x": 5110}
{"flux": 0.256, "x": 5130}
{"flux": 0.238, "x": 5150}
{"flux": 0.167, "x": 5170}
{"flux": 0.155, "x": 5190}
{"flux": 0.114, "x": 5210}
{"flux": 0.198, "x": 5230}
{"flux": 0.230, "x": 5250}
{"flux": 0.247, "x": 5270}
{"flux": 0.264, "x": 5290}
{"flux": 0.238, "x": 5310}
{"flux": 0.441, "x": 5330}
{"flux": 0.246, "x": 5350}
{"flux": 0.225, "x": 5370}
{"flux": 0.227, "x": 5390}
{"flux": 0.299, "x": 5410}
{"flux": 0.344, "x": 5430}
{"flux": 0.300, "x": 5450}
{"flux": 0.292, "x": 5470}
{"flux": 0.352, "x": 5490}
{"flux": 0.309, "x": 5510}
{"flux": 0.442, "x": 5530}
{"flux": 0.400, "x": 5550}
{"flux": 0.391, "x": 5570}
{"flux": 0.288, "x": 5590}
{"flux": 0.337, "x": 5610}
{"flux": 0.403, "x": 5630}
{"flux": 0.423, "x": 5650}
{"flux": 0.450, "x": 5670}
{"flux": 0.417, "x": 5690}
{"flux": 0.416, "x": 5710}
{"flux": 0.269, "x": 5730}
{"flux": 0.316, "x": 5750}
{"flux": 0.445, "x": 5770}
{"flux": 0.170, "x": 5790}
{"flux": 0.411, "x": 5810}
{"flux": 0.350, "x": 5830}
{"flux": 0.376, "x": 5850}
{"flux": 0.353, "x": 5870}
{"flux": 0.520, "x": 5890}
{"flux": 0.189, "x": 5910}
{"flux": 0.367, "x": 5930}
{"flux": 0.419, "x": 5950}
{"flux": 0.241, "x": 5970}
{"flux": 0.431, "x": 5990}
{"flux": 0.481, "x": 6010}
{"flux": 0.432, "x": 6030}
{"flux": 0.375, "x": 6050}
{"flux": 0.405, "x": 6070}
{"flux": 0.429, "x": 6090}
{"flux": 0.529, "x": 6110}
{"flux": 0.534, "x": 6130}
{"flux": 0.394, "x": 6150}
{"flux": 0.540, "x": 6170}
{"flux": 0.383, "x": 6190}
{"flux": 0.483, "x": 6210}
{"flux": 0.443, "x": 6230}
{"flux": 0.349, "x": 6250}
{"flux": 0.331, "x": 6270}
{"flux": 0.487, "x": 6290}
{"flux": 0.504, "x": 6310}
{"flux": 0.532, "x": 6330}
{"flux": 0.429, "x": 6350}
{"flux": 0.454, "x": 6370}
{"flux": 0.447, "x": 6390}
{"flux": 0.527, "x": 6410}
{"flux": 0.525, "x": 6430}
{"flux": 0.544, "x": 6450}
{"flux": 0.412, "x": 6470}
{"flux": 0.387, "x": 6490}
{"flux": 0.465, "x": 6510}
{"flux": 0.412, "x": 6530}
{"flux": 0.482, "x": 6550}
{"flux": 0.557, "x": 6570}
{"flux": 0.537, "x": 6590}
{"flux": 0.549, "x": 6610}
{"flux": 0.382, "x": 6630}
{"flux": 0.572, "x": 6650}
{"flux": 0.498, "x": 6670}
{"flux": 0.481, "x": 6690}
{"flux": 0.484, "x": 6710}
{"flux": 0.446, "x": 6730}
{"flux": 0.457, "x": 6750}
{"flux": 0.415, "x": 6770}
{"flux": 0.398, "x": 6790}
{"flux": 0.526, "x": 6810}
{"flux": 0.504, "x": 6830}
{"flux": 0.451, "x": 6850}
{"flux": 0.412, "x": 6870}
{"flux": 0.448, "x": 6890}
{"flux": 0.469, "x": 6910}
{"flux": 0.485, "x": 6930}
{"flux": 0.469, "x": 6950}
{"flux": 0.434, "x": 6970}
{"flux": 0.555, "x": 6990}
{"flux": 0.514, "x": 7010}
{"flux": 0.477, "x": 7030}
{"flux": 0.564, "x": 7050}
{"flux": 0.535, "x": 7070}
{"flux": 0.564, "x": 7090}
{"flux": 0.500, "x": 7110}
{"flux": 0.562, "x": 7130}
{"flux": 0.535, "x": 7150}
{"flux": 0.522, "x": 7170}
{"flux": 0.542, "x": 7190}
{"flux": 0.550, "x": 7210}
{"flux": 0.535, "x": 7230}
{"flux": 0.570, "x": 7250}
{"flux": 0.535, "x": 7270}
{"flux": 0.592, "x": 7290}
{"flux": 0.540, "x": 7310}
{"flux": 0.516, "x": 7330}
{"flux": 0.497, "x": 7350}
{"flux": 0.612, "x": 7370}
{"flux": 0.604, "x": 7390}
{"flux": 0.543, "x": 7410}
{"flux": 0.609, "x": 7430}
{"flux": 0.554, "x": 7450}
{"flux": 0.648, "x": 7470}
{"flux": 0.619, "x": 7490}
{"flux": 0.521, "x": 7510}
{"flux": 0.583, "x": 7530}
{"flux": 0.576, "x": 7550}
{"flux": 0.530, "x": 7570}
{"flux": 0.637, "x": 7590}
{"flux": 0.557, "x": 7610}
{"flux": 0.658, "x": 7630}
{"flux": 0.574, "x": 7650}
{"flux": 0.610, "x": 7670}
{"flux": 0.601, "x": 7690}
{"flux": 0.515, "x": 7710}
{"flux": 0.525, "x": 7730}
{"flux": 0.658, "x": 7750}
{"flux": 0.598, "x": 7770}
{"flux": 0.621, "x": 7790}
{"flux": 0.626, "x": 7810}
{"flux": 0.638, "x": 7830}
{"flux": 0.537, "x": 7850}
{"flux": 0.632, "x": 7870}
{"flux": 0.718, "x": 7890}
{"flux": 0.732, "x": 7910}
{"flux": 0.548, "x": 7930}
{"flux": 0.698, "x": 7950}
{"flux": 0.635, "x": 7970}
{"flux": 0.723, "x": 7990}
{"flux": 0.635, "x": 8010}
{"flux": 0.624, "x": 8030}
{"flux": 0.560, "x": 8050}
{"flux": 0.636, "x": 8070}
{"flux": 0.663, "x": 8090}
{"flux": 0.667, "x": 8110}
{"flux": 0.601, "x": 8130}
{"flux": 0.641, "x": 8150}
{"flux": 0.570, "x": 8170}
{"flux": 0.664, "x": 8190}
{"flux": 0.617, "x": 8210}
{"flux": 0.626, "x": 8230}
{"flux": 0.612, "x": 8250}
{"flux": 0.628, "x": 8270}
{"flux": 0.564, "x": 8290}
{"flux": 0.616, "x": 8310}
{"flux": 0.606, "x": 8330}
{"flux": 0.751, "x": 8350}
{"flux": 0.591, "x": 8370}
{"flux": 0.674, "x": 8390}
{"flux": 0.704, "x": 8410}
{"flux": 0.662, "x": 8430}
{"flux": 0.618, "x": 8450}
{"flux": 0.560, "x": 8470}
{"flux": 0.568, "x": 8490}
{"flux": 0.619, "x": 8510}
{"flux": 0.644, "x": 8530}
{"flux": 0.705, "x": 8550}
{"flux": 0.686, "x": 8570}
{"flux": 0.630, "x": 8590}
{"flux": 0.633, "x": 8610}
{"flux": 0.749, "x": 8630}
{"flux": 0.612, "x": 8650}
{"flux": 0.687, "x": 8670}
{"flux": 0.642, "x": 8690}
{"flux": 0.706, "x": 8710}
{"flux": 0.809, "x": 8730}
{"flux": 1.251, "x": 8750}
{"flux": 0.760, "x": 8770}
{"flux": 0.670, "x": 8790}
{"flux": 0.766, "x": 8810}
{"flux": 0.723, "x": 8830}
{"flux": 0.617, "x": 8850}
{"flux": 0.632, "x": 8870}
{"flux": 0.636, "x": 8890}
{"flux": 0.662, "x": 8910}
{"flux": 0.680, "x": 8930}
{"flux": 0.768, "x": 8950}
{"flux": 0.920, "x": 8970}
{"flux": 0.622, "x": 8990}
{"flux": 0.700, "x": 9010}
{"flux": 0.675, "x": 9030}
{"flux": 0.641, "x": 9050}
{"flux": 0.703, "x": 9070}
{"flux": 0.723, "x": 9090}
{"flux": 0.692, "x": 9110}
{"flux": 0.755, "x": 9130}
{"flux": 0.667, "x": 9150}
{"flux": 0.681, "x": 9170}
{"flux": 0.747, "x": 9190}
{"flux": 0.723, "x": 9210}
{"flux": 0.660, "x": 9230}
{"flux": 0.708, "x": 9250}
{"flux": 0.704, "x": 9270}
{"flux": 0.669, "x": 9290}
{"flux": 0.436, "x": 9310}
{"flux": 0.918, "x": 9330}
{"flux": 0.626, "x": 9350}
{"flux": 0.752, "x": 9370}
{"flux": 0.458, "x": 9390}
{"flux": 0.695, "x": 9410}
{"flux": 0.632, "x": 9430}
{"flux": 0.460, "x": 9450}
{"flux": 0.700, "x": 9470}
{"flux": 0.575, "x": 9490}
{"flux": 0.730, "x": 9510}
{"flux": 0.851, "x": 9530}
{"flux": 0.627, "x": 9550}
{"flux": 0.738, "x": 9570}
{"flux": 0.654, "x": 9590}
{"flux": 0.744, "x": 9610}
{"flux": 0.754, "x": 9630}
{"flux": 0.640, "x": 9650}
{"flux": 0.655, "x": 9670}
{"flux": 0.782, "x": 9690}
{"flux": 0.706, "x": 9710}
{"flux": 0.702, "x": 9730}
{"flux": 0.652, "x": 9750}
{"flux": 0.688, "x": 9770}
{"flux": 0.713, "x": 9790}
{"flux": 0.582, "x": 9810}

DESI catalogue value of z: 0.333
